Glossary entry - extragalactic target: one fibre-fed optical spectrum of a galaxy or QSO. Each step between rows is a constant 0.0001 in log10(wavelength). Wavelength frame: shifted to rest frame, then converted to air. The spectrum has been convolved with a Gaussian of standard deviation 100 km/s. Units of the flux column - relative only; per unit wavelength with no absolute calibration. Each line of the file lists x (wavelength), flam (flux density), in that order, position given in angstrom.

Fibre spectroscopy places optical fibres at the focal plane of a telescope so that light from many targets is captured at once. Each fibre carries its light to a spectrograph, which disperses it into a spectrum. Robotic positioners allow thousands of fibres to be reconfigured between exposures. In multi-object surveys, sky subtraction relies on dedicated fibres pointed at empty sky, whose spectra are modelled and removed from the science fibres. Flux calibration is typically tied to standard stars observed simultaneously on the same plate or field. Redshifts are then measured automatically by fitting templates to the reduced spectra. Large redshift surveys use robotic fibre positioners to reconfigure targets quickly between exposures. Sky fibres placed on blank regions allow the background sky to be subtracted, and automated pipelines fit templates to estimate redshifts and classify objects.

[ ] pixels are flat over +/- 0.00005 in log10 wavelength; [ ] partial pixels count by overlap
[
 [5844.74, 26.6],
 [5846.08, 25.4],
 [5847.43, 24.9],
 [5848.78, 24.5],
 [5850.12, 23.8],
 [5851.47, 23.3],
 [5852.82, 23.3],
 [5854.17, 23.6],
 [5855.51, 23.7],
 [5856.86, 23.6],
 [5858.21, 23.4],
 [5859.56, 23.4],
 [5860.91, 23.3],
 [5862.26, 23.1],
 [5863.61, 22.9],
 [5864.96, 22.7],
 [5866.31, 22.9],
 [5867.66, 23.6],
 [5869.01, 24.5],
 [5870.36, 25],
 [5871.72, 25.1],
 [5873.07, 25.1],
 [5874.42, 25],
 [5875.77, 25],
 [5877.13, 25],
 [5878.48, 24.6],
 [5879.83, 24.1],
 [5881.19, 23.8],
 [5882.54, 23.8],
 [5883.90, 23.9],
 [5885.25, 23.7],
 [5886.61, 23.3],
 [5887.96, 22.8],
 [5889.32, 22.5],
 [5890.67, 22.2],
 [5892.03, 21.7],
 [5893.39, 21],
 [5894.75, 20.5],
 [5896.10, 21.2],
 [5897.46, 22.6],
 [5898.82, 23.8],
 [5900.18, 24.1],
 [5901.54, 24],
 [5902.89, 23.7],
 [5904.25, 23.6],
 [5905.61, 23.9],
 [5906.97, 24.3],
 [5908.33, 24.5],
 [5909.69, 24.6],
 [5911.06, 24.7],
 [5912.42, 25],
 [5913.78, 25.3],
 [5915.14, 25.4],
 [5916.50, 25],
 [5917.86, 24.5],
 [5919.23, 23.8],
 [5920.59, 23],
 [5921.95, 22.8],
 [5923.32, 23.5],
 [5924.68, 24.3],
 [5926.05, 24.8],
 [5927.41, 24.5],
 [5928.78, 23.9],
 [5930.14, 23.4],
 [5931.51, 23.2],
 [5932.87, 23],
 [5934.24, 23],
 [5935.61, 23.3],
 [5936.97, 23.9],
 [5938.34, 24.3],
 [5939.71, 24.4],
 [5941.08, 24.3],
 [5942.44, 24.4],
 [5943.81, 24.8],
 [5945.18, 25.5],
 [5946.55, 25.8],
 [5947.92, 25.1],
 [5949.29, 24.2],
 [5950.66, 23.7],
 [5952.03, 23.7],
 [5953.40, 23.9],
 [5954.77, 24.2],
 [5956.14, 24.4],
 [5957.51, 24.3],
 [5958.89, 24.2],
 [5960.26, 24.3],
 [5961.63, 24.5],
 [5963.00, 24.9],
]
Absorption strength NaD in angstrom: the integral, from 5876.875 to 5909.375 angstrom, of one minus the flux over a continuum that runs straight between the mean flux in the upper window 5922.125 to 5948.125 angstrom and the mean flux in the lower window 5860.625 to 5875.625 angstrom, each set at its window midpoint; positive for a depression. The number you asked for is 1.0 angstrom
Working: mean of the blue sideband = 24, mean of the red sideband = 24.1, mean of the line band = 23.3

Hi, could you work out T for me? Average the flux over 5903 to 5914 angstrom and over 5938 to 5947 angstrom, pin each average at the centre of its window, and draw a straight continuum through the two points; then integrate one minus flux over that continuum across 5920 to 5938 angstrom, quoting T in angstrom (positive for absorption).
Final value 0.7 angstrom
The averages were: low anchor 24.4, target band 23.6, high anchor 24.8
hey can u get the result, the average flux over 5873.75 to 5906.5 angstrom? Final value 23.3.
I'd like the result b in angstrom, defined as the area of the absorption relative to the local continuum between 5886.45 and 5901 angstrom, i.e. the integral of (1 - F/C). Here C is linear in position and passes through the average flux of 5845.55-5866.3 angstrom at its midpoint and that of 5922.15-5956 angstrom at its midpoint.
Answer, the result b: 0.9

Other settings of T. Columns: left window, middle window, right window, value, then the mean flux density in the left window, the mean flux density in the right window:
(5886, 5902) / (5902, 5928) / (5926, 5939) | -1.3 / 22.4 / 23.7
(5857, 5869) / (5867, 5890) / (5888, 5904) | -1.3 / 23.3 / 22.5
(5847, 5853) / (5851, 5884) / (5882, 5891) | -0.4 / 24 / 23.2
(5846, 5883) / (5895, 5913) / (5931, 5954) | 0.2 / 24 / 24.2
